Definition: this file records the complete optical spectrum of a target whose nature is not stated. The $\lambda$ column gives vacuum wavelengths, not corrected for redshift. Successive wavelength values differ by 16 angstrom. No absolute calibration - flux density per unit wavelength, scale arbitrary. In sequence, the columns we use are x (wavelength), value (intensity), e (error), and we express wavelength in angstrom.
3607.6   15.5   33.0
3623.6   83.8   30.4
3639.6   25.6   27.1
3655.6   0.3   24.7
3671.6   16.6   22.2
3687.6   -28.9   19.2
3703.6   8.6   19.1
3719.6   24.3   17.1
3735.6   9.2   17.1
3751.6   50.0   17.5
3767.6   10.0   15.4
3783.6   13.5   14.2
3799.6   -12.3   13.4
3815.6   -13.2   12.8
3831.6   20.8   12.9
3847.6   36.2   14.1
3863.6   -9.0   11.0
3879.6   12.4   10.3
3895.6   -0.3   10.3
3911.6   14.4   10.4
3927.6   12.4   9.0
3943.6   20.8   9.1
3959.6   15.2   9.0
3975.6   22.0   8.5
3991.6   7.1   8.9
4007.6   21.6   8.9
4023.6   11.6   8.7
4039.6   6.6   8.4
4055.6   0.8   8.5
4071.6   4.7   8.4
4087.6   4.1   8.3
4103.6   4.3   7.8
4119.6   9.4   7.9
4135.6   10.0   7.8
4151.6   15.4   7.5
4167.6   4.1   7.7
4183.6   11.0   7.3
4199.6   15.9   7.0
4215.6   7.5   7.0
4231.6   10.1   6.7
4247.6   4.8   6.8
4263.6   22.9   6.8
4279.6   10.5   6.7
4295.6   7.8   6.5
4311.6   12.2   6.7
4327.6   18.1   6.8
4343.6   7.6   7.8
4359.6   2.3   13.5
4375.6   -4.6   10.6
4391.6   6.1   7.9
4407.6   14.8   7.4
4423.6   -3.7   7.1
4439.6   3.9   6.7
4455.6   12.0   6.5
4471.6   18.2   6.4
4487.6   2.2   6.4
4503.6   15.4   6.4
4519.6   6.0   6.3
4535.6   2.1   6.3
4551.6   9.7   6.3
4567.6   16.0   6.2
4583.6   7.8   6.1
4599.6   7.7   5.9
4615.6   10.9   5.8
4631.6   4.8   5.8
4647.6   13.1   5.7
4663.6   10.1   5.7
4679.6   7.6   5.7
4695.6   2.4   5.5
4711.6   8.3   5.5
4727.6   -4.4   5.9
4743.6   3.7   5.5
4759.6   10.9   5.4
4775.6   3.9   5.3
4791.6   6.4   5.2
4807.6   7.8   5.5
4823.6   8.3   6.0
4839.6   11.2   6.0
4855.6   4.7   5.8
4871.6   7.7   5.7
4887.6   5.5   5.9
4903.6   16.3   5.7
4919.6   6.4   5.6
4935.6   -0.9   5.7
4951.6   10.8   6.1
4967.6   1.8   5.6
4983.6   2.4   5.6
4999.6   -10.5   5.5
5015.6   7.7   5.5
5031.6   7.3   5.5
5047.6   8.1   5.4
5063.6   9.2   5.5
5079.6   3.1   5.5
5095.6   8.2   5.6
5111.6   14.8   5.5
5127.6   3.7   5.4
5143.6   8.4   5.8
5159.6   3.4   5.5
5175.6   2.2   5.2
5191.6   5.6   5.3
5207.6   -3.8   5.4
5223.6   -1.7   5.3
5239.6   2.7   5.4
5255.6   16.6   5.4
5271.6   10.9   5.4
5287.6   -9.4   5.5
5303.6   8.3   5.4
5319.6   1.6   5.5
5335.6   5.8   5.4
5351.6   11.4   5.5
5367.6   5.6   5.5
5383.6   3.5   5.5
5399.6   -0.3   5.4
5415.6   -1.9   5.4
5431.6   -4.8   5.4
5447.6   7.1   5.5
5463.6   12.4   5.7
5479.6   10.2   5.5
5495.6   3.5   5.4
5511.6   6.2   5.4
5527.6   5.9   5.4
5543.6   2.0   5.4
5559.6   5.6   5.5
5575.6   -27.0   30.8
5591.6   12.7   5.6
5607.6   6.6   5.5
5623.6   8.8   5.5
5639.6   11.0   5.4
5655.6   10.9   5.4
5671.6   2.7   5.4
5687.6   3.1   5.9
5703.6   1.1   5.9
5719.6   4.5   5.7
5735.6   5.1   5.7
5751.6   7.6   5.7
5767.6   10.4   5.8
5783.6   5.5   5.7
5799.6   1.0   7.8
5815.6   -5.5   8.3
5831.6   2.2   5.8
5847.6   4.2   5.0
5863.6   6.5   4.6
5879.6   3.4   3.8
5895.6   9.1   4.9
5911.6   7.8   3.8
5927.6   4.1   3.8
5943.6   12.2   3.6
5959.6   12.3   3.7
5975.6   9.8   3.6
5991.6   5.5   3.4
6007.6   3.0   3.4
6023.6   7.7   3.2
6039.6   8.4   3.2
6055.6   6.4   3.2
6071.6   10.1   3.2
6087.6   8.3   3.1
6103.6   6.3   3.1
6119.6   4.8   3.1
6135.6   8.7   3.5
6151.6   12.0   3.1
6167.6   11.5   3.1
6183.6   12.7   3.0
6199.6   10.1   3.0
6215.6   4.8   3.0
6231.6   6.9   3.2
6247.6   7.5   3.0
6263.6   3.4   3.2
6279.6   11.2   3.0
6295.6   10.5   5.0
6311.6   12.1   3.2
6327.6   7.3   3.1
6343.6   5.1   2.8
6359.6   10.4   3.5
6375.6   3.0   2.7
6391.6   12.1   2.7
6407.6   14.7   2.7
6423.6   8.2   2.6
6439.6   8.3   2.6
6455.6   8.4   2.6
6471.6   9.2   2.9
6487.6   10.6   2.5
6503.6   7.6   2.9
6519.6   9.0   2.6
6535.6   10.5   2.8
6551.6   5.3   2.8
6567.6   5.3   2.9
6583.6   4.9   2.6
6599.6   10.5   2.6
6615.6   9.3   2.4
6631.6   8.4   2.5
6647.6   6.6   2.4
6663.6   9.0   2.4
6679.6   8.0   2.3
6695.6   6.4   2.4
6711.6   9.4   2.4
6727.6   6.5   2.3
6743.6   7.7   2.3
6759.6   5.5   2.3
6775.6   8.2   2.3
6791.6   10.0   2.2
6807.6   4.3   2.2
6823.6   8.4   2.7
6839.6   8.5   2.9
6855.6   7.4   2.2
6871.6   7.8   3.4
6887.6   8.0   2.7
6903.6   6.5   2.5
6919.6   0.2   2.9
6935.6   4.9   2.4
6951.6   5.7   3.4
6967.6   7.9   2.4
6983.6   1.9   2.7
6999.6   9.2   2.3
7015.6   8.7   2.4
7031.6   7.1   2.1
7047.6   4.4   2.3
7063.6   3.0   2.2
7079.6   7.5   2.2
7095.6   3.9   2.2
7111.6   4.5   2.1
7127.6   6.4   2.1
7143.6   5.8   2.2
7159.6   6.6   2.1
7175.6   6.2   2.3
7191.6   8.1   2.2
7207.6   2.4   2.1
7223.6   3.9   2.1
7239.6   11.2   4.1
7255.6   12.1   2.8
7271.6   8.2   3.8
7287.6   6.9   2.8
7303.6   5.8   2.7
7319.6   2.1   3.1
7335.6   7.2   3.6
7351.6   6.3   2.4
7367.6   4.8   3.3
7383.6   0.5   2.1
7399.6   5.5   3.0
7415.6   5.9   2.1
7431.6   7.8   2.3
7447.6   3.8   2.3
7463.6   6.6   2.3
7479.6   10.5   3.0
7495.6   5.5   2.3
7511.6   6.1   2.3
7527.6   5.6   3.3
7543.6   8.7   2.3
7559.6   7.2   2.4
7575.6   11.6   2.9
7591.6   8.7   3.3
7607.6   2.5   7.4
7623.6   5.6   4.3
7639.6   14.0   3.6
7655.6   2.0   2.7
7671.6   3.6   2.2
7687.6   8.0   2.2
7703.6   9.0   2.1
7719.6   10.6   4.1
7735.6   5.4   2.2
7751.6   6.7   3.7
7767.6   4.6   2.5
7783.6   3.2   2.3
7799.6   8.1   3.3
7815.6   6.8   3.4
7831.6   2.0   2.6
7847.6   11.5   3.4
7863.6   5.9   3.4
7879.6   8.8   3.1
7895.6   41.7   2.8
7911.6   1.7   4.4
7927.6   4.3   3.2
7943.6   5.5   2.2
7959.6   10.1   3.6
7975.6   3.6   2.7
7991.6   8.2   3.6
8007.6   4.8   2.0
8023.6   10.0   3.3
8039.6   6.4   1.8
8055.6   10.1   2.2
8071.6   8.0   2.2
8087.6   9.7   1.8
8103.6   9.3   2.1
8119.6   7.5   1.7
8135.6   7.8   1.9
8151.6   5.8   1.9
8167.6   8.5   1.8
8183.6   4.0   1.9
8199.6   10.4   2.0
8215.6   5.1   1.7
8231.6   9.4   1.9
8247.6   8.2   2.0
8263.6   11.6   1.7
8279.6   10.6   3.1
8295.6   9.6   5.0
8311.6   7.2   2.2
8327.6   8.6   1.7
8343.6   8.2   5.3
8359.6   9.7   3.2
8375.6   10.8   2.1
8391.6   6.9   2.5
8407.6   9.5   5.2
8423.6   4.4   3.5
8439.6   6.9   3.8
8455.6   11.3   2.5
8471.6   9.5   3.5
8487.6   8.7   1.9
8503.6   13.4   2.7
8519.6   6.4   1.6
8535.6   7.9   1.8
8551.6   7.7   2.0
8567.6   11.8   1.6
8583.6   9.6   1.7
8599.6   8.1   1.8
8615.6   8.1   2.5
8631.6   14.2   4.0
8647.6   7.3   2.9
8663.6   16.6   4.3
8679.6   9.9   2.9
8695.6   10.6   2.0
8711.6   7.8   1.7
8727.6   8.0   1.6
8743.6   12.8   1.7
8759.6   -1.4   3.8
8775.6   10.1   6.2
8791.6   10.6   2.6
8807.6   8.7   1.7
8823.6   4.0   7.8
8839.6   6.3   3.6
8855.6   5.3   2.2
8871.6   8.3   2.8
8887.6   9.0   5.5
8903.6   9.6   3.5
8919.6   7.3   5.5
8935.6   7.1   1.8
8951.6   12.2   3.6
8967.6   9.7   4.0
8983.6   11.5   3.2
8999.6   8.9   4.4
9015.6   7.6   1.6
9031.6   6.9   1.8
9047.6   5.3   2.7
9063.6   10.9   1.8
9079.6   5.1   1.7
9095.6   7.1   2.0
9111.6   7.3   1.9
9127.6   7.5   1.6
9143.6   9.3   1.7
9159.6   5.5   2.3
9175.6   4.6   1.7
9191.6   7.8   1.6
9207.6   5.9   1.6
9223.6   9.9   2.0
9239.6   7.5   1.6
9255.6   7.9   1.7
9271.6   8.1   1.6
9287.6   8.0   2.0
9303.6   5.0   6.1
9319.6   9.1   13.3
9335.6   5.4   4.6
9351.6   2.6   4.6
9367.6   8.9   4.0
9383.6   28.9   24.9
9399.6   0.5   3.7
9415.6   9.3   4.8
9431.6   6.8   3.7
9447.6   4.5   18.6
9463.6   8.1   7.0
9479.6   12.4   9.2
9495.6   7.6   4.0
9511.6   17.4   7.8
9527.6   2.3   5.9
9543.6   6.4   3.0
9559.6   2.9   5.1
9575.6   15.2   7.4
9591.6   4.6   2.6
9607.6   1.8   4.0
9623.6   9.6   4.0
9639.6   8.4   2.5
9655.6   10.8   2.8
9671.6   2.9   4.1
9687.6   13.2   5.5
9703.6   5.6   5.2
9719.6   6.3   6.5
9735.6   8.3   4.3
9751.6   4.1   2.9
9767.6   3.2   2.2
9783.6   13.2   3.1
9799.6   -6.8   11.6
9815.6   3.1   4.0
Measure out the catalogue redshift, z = 1.12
